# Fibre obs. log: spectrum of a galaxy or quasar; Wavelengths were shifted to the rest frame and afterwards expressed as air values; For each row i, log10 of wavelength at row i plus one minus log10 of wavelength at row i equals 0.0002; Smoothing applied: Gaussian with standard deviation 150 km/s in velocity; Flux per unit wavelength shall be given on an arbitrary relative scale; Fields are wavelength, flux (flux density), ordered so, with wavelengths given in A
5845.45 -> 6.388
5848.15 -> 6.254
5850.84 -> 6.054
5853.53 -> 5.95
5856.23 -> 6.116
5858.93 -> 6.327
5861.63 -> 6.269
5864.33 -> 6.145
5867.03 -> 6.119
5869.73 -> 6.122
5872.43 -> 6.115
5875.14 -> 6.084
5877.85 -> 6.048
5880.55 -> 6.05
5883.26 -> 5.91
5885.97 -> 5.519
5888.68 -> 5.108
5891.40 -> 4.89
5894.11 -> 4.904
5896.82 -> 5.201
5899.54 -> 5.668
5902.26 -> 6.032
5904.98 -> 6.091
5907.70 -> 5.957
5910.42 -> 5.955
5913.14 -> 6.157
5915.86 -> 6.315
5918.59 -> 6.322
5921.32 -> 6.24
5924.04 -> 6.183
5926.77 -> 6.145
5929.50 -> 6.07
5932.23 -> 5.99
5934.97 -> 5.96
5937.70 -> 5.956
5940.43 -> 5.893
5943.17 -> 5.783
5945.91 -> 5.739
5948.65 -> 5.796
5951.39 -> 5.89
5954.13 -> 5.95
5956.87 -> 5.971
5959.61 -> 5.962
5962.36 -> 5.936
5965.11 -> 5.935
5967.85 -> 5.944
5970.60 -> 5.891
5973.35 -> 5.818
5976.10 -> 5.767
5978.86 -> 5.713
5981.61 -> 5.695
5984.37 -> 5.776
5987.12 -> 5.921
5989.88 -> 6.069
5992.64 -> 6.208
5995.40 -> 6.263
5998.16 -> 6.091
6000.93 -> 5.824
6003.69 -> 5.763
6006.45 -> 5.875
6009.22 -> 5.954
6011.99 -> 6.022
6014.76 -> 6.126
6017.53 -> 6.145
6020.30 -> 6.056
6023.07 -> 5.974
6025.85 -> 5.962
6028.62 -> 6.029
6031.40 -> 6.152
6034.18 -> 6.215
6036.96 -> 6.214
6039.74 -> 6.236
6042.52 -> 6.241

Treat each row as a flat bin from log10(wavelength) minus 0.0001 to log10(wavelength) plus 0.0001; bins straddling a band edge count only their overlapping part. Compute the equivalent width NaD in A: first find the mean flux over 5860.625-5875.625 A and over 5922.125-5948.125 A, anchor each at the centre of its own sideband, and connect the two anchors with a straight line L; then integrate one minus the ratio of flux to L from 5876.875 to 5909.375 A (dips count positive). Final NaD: 2.5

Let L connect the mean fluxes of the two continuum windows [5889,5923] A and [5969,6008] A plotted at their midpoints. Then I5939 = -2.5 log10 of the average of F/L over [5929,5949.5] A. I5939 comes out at -0.01 mag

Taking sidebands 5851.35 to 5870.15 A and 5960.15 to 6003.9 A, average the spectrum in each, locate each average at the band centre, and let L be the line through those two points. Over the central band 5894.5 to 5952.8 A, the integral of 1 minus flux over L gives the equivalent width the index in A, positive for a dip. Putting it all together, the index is 0.7 A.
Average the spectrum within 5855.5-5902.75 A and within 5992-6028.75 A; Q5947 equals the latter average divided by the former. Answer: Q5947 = 1.04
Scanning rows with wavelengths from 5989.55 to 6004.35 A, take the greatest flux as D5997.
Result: 6.263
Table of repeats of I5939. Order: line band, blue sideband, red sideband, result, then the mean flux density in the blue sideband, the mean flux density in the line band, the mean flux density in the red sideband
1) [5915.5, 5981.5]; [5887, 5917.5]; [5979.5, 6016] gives -0.027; 5.67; 5.95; 5.96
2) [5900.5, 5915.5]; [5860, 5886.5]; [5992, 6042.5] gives 0.002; 6.06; 6.05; 6.06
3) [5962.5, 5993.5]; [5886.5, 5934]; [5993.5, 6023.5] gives 0.014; 5.83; 5.88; 6.01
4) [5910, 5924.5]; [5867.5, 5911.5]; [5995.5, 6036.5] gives -0.075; 5.73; 6.21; 6.03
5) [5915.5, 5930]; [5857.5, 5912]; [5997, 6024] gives -0.061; 5.83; 6.21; 5.98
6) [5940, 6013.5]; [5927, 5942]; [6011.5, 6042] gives 0.025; 5.98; 5.91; 6.11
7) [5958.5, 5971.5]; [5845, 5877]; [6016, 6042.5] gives 0.035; 6.15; 5.93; 6.12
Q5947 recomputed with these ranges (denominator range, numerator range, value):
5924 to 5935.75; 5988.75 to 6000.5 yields 1.01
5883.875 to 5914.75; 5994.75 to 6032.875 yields 1.07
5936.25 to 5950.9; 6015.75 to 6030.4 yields 1.03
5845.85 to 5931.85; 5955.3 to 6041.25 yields 1.01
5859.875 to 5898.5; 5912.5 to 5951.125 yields 1.05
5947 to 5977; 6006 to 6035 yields 1.03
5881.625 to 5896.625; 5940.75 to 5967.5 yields 1.12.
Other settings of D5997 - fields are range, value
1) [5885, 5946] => 6.322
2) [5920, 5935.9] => 6.24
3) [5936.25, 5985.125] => 5.971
